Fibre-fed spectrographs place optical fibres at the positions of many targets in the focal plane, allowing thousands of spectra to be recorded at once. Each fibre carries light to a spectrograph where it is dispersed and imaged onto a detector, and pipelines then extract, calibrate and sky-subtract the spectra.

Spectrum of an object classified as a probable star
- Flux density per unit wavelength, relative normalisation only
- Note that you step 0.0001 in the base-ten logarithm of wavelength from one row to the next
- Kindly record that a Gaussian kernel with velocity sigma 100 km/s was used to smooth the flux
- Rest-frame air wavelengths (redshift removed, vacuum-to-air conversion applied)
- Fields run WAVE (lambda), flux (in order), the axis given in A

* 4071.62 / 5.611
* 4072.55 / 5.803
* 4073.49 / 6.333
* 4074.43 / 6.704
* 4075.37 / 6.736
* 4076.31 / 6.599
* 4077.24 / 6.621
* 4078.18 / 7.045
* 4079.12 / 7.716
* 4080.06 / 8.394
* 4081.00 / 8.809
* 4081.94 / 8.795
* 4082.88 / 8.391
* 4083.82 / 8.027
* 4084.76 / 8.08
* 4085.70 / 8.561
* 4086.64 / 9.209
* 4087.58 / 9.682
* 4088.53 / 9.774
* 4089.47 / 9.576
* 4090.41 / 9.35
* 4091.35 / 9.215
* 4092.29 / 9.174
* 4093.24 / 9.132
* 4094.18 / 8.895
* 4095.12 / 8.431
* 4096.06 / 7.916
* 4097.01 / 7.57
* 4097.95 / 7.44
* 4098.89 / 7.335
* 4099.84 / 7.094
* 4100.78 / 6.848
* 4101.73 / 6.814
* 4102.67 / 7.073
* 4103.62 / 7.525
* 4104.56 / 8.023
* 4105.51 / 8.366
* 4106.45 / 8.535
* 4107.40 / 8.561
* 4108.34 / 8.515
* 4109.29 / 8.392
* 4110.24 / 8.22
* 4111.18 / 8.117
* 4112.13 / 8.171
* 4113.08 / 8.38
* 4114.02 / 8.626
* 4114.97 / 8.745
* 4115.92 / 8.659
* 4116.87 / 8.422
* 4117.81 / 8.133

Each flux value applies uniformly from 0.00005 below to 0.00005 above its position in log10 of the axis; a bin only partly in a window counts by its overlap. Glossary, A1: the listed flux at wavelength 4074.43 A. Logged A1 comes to 6.704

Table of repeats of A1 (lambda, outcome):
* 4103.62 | 7.525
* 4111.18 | 8.117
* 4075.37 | 6.736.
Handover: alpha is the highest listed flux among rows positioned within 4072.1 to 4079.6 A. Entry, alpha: 7.716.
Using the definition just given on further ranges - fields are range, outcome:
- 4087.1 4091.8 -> 9.774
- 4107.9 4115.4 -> 8.745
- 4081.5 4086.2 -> 8.795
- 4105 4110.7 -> 8.561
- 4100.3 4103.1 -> 7.073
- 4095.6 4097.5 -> 7.916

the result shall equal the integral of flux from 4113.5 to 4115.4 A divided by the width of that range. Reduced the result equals 8.7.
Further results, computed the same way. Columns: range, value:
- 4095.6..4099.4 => 7.55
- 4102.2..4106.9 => 7.91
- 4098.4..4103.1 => 7.04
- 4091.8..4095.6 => 8.91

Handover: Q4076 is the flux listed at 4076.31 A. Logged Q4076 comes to 6.599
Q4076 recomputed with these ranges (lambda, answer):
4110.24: 8.22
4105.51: 8.366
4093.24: 9.132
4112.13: 8.171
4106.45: 8.535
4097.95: 7.44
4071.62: 5.611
